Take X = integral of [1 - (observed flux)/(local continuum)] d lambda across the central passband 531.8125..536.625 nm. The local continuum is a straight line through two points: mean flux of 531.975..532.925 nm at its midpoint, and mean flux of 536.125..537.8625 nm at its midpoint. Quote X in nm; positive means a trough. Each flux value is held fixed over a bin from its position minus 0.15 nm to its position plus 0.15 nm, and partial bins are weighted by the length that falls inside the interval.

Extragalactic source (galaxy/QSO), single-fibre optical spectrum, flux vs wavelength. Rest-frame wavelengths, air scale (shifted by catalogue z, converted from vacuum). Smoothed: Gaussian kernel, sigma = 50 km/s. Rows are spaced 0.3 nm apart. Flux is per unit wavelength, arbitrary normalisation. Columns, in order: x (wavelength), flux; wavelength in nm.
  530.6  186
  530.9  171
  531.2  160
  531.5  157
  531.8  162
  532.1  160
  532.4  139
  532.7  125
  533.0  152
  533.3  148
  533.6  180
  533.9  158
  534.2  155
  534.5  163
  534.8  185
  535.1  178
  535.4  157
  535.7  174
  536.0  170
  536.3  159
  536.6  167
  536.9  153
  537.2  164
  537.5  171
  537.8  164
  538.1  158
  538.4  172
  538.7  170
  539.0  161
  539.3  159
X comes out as -0.34 nm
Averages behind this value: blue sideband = 142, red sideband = 163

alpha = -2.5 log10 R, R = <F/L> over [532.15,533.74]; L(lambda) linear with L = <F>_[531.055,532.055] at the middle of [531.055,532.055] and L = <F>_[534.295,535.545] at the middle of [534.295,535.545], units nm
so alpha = 0.10 mag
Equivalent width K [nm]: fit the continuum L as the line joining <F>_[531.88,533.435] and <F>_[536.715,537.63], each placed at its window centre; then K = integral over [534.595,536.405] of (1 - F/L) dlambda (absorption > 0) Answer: -0.17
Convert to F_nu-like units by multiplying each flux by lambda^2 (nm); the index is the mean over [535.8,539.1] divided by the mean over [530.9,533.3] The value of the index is 1.11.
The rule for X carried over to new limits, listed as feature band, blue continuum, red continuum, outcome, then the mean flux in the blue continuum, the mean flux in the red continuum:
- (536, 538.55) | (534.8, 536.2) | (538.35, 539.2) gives 0.07 nm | 171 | 167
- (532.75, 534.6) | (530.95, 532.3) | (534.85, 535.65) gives 0.09 nm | 160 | 170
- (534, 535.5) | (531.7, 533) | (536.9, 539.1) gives -0.13 nm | 147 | 165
